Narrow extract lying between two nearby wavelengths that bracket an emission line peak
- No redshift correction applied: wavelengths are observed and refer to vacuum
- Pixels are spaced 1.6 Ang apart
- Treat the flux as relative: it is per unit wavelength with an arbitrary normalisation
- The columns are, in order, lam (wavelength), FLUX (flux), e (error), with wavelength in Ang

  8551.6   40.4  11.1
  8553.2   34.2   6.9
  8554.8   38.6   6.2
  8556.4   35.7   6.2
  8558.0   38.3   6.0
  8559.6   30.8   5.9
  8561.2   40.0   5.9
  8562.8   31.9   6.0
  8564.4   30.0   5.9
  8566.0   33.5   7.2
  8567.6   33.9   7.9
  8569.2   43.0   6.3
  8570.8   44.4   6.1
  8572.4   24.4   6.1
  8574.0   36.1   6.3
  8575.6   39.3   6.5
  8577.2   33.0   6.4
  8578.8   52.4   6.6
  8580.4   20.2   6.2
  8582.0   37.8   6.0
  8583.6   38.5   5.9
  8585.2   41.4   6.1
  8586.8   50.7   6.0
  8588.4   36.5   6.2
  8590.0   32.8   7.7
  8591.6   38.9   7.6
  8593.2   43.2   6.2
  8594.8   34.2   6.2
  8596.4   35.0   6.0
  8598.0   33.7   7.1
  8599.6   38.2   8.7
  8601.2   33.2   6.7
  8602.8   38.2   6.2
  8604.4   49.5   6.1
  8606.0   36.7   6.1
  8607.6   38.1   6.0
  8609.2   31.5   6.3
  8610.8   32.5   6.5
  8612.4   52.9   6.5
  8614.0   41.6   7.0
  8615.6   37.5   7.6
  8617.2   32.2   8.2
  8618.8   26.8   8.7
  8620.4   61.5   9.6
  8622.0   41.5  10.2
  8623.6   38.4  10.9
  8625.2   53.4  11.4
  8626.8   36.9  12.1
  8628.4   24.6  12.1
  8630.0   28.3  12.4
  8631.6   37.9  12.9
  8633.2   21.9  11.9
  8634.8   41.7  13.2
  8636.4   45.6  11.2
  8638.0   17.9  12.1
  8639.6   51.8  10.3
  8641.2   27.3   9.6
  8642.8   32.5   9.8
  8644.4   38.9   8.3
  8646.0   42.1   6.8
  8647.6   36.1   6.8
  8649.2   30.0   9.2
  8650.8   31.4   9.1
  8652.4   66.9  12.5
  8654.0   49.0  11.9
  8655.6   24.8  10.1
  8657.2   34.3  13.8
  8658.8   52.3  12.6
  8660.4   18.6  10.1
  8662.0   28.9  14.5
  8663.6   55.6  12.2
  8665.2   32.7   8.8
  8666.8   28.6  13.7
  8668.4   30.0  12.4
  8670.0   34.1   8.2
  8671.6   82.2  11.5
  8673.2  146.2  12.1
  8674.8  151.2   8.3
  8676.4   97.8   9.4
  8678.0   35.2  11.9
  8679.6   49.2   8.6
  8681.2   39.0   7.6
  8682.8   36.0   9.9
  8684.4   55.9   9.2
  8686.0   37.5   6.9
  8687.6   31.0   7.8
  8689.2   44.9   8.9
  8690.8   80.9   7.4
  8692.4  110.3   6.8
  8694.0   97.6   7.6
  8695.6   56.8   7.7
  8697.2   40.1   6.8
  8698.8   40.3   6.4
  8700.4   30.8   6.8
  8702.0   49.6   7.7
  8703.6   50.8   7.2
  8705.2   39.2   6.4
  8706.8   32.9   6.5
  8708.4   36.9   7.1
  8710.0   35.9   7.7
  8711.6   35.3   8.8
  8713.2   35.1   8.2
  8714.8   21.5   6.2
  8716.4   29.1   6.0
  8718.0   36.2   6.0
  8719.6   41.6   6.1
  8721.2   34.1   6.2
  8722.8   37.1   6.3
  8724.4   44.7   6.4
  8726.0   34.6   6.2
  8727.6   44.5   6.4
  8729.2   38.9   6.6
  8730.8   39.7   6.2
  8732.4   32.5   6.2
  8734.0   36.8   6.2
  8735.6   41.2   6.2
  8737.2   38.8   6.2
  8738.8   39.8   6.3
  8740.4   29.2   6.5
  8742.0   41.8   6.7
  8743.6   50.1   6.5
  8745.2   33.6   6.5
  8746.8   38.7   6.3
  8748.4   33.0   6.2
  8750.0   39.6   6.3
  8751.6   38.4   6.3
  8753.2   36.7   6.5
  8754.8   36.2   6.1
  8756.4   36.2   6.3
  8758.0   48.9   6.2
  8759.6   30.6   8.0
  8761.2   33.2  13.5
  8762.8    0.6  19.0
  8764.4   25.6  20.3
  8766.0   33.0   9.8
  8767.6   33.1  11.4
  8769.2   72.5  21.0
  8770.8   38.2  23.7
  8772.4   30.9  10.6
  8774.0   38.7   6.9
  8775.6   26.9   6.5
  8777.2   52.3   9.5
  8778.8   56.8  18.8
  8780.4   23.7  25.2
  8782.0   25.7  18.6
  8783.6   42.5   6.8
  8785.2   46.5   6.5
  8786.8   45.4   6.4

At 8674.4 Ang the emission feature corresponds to [S II] 6716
